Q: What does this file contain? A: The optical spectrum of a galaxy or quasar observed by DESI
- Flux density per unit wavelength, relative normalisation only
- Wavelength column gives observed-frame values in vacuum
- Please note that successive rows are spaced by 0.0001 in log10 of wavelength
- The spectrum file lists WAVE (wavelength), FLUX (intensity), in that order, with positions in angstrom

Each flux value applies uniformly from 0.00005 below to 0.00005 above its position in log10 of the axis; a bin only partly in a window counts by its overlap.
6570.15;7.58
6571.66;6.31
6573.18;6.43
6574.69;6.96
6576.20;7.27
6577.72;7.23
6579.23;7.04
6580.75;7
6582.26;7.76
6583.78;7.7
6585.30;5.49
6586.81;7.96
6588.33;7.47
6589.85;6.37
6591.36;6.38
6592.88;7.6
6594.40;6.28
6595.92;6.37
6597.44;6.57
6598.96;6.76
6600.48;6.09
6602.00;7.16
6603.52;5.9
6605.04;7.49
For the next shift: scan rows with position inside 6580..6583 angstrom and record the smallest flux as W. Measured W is 7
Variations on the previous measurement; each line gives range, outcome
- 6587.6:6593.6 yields 6.37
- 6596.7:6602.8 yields 6.09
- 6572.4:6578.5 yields 6.43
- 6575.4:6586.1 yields 5.49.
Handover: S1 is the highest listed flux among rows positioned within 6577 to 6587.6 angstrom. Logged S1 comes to 7.96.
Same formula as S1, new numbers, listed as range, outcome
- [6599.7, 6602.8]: 7.16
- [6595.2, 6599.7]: 6.76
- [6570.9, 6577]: 7.27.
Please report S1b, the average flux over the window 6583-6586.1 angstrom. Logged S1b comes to 6.62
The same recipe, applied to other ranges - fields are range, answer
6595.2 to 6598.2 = 6.47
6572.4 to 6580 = 6.98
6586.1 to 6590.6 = 7.25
